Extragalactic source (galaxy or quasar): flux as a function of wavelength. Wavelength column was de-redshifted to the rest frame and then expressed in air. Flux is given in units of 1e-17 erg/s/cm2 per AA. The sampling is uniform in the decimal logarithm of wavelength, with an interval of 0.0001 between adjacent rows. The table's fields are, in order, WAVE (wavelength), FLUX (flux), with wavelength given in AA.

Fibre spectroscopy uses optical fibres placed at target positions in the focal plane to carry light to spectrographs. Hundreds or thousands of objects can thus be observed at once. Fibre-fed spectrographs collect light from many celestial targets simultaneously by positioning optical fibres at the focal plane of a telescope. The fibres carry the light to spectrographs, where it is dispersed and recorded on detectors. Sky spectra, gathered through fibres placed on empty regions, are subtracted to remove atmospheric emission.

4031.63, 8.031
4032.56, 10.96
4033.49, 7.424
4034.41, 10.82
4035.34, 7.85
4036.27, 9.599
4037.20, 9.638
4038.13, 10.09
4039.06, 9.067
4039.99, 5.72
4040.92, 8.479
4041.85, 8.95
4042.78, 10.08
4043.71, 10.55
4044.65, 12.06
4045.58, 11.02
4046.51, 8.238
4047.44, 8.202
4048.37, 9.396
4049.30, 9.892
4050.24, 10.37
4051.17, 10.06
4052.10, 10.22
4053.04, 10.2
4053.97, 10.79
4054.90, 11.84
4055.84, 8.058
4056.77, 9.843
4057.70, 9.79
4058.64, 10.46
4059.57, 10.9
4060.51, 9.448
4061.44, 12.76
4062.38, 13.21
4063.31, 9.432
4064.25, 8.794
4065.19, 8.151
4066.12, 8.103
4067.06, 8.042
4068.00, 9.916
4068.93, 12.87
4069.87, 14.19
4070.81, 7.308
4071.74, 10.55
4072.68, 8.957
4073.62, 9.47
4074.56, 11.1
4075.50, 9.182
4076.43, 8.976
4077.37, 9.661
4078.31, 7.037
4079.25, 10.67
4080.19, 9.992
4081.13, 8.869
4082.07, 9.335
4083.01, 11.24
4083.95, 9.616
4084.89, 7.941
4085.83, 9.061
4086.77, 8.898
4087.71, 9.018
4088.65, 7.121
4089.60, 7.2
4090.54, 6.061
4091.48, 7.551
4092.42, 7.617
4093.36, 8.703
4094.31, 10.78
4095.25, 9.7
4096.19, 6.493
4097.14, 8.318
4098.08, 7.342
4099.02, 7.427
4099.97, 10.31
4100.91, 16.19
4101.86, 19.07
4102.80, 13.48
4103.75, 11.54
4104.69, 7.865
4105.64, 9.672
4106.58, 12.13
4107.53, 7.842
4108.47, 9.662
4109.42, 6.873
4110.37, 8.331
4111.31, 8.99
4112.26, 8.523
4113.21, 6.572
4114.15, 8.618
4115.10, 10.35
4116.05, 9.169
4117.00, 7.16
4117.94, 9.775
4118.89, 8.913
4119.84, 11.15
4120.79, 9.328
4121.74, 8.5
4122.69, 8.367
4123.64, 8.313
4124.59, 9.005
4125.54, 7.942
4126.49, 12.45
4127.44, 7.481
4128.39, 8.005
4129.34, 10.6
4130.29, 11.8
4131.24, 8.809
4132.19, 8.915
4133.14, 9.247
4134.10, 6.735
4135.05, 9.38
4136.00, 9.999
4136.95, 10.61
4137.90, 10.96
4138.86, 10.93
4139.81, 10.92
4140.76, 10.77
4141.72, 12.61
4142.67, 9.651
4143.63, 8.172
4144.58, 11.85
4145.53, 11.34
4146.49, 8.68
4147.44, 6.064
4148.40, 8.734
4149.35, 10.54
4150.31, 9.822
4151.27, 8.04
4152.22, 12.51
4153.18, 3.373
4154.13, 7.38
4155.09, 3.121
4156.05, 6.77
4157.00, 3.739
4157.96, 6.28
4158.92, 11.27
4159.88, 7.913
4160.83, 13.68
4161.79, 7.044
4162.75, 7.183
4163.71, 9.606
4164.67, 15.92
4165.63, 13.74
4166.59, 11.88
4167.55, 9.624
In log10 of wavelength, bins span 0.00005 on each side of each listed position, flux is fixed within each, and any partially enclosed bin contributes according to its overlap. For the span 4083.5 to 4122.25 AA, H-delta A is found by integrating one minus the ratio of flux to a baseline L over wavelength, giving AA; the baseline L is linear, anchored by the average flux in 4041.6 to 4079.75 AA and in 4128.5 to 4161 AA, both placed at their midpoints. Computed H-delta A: 1.2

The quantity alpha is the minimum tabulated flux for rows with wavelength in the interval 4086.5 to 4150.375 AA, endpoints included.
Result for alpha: 6.061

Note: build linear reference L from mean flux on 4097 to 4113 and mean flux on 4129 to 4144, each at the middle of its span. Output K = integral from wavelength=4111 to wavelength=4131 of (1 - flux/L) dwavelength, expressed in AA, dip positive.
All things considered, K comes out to 2.0 AA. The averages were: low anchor 10.2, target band 9.09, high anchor 10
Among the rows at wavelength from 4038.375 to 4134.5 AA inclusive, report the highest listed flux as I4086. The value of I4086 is 19.07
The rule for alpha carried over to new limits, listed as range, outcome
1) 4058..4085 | 7.037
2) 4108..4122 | 6.572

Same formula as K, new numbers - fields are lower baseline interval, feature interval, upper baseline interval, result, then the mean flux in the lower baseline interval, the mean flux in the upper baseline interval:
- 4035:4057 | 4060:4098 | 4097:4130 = 1.3 AA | 9.6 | 9.6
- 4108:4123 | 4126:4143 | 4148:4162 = -3.2 AA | 8.77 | 8.03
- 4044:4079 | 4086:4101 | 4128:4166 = 1.9 AA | 9.97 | 9.31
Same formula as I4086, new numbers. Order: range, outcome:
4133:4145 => 12.61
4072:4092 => 11.24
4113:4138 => 12.45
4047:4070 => 14.19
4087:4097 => 10.78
